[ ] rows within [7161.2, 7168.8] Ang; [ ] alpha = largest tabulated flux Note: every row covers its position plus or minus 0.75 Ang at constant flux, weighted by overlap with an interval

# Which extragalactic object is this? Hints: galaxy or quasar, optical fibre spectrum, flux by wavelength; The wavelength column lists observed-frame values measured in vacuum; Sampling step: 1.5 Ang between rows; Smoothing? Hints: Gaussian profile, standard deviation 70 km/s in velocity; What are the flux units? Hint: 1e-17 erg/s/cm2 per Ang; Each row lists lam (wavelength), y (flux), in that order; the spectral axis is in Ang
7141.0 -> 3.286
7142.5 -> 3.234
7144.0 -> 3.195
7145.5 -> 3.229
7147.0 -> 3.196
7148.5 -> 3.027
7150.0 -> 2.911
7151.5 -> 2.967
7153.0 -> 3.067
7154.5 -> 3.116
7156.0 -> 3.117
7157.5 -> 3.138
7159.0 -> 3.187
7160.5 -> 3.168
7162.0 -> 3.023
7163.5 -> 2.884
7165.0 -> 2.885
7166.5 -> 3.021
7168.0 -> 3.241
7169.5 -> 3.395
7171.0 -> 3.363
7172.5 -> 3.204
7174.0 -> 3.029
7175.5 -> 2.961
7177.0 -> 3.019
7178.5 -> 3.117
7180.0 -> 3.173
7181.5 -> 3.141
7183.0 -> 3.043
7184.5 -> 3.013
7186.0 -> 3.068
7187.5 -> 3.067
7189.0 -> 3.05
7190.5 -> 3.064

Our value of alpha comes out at 3.241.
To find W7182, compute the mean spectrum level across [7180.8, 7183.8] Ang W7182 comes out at 3.09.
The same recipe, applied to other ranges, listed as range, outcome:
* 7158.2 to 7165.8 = 3.03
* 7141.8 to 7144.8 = 3.21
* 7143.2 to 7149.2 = 3.16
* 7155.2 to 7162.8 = 3.12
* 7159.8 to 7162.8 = 3.09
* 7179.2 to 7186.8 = 3.09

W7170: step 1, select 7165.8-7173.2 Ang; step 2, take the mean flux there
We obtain 3.25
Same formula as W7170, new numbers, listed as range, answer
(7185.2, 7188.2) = 3.07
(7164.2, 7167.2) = 2.95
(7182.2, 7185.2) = 3.03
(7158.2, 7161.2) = 3.18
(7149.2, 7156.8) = 3.04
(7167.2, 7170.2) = 3.31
